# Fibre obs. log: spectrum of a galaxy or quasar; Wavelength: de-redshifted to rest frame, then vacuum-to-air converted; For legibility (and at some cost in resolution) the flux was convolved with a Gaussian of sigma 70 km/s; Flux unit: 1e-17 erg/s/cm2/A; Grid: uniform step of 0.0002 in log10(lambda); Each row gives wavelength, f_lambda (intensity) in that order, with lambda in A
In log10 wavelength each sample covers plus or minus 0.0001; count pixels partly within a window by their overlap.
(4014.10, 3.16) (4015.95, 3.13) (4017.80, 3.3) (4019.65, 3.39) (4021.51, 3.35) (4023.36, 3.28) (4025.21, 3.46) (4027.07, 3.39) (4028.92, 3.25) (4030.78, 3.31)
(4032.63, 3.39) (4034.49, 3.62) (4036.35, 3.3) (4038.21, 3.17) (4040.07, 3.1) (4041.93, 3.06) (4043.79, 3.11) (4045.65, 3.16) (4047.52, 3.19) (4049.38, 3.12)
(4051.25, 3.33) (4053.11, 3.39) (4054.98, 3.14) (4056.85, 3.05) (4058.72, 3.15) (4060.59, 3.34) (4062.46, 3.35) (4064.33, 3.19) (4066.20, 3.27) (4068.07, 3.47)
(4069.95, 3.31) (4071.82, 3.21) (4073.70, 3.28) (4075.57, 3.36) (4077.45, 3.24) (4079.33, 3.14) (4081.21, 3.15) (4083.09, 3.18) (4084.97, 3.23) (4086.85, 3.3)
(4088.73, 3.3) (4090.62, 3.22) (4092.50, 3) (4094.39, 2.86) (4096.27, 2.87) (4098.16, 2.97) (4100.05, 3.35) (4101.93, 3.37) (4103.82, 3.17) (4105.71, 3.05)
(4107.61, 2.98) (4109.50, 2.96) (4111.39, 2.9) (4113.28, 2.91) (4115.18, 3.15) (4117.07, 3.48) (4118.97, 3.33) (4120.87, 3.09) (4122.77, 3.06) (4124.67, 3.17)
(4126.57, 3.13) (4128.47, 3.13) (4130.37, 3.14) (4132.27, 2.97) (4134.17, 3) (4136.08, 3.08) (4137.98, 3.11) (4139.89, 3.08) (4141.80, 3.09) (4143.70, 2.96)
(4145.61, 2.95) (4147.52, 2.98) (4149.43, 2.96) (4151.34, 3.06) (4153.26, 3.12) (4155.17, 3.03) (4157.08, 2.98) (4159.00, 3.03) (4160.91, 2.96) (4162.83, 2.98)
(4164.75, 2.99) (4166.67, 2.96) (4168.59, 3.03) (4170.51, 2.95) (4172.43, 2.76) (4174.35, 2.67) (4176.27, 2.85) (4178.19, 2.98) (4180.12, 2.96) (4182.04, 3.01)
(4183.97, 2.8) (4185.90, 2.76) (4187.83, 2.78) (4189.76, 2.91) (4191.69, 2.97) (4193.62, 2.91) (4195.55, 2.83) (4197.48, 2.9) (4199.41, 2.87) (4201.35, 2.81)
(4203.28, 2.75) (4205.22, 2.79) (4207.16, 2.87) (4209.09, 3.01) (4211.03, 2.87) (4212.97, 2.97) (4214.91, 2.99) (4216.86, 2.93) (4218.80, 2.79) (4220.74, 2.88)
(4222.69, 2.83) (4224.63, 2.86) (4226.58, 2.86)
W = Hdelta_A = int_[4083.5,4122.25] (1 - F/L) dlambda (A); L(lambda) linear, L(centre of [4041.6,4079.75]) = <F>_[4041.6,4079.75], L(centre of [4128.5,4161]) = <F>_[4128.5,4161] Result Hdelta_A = 0.1 A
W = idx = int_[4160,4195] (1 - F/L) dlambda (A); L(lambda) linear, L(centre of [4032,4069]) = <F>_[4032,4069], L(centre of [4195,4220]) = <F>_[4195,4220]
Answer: 0.5 A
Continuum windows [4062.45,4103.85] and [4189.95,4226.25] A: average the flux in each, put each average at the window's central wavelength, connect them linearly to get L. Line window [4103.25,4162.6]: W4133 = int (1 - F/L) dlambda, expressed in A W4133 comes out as 0.3 A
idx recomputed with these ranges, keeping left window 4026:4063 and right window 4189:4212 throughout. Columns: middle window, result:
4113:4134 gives -0.6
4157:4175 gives 0.1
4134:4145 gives -0.1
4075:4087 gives -0.2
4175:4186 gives 0.1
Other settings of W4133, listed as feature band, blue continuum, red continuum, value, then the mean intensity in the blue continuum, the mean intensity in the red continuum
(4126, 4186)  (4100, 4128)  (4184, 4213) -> 0.3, 3.13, 2.86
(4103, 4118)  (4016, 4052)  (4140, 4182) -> 0.1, 3.27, 2.97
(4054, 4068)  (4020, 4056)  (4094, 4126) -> -0.1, 3.27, 3.1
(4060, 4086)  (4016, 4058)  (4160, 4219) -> -0.7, 3.26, 2.89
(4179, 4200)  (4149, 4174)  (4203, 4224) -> 0.3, 2.98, 2.88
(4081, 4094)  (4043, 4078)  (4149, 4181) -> -0.1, 3.25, 2.96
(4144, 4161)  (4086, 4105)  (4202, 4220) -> 0.0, 3.14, 2.88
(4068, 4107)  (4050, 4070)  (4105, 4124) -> -0.1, 3.27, 3.09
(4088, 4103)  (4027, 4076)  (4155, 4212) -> 0.1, 3.26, 2.9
